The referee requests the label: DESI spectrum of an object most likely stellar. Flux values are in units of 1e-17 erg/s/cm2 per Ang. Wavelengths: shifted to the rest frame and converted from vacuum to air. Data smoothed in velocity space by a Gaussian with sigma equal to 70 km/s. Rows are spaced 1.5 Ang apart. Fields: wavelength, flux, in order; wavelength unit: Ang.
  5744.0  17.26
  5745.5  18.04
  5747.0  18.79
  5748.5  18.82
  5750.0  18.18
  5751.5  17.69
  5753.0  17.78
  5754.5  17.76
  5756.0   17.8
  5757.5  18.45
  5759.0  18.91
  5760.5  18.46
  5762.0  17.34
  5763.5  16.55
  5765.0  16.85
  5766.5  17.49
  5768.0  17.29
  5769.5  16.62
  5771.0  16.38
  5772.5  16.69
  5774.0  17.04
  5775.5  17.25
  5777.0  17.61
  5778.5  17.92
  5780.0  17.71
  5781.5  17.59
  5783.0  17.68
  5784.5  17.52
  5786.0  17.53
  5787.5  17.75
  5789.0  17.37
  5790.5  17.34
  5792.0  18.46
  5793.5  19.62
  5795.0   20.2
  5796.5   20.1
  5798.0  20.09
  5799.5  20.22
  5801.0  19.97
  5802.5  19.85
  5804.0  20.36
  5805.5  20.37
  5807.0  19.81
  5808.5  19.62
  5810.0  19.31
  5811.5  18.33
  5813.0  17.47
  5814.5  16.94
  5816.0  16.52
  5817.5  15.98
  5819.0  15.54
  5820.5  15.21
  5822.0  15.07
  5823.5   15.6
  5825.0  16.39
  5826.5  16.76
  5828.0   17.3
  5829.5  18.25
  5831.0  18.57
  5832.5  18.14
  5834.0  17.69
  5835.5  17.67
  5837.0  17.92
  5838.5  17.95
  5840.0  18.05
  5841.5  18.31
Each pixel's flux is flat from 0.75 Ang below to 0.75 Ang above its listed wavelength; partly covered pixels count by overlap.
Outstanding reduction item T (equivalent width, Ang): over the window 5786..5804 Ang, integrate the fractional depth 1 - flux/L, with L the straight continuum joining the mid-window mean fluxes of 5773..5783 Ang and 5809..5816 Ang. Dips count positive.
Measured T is -1.5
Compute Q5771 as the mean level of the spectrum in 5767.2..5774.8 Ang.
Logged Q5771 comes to 16.8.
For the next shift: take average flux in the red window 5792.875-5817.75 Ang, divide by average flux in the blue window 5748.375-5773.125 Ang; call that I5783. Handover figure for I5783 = 1.09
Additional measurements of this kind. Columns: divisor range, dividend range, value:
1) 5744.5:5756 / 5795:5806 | 1.11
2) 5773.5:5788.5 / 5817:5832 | 0.94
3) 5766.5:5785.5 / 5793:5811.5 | 1.15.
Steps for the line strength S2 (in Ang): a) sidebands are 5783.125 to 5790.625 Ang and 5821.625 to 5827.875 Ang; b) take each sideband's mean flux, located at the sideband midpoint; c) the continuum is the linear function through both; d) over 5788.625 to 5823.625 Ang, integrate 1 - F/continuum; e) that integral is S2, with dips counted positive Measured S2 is -3.2 Ang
